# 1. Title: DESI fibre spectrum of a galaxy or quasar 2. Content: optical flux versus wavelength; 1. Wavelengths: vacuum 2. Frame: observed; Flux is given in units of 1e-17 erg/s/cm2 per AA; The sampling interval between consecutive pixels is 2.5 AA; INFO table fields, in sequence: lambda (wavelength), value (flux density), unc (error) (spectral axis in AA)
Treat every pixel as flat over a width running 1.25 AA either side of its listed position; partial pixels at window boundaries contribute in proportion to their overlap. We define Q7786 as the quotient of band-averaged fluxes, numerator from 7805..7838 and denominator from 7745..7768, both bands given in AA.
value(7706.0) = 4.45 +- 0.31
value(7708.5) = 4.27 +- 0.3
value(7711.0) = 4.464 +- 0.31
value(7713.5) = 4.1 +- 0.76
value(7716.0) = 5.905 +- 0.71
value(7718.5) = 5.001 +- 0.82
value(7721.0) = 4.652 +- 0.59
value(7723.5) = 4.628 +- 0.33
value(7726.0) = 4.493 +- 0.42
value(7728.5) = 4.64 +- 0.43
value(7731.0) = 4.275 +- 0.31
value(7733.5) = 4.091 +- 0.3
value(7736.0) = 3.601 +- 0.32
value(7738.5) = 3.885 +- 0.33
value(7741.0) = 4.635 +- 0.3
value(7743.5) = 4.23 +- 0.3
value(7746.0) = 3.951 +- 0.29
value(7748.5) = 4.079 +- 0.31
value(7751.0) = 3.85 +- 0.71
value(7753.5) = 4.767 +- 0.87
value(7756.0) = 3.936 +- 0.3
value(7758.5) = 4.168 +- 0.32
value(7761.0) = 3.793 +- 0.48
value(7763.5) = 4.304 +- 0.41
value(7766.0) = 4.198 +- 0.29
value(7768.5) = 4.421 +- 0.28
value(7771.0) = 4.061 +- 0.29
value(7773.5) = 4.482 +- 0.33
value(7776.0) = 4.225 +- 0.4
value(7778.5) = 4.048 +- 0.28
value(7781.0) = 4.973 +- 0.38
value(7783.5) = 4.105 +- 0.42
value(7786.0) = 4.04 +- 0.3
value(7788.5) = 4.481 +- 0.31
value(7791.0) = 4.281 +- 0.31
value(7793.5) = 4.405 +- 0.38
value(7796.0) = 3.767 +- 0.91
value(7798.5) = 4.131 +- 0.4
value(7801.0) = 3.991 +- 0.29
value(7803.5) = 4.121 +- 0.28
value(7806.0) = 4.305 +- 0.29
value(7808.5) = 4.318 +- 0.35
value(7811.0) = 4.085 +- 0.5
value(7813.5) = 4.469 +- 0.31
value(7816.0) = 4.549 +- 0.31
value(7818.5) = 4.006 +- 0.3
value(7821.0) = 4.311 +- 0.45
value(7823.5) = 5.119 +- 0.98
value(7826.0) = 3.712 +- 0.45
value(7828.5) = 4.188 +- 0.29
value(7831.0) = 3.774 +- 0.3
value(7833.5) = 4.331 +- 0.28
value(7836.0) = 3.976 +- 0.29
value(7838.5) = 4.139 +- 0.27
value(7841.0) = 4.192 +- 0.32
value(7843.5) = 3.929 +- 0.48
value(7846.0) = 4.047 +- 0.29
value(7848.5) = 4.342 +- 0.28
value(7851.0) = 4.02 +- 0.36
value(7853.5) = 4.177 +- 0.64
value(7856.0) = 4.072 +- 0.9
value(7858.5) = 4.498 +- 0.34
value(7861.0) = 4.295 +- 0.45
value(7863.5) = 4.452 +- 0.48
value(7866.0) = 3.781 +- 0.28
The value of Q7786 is 1.03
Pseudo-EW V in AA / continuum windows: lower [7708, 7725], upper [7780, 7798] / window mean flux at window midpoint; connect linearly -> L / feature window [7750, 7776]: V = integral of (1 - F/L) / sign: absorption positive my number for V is 1.4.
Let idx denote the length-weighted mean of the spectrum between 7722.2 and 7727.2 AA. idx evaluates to 4.56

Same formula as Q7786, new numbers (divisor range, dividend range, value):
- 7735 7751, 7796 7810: 1.02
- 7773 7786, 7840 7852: 0.95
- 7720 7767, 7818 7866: 0.99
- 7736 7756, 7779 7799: 1.03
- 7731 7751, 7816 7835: 1.04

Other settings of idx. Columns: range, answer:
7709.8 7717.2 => 4.82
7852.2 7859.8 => 4.25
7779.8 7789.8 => 4.4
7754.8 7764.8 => 4.05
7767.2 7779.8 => 4.25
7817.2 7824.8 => 4.47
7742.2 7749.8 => 4.09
